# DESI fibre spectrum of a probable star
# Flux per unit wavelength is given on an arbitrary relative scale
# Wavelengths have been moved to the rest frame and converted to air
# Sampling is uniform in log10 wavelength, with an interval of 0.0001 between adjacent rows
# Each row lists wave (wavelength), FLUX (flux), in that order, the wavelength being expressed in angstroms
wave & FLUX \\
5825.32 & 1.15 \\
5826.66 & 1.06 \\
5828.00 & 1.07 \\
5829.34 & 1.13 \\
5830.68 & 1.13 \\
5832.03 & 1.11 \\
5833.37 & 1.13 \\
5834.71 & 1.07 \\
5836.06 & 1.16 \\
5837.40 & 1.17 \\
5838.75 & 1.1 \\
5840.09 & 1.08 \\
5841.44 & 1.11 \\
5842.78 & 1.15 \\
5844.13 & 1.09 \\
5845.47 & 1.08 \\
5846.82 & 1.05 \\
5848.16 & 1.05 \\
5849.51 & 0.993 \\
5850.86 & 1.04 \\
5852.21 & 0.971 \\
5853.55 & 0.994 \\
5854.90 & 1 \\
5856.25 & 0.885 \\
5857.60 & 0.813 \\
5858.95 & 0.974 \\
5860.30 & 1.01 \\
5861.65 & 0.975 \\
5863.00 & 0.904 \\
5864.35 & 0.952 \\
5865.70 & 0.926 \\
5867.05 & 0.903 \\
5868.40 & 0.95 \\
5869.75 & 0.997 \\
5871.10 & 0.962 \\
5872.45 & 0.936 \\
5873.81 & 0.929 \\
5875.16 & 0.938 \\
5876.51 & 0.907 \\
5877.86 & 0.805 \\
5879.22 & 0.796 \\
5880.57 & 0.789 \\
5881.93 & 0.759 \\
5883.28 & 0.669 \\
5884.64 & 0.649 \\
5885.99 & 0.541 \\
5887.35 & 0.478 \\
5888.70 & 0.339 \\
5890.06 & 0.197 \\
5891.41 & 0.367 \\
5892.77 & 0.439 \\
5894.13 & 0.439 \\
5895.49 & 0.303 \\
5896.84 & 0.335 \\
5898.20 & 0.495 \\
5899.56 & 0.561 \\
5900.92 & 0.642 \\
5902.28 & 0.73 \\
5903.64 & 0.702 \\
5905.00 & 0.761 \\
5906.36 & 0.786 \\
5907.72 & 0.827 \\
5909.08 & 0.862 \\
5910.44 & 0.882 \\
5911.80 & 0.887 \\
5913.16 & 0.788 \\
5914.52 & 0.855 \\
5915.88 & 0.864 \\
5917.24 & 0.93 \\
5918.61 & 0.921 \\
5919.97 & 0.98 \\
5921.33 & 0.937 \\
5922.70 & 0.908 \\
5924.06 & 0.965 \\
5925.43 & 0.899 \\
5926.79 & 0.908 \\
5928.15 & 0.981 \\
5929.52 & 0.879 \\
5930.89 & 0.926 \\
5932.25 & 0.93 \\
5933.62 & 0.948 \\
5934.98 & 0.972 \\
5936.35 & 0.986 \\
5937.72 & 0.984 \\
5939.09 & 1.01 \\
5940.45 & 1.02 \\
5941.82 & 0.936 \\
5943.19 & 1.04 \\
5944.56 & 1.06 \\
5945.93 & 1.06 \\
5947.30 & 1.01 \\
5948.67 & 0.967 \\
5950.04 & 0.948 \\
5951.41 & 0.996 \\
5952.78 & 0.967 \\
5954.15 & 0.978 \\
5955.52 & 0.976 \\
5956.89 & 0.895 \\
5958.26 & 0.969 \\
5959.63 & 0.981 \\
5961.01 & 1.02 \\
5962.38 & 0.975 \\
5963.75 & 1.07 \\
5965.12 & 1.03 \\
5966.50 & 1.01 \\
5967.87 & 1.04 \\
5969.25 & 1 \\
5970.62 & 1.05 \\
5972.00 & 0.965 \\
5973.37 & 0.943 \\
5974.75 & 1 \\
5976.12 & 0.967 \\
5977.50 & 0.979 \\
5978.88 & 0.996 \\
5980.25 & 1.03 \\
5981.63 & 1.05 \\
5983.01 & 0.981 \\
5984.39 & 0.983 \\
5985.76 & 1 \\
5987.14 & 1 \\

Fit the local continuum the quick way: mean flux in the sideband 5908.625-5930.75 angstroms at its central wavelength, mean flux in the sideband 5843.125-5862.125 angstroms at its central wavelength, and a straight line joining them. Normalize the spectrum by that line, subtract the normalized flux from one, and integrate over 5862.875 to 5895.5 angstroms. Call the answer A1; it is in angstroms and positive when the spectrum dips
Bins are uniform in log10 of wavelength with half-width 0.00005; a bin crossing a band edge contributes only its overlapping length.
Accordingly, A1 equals 8.3 angstroms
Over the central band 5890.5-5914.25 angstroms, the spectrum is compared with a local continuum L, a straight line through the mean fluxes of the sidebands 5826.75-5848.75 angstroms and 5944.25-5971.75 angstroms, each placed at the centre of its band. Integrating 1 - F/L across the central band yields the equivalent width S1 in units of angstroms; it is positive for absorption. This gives 9.3 angstroms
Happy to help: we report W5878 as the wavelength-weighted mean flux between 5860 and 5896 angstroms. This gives 0.734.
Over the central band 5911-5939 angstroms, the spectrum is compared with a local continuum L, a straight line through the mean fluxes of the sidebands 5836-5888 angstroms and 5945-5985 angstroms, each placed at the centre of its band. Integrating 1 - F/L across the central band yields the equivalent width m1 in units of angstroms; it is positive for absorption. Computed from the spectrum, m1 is 1.3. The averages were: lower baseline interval 0.933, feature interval 0.924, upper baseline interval 0.995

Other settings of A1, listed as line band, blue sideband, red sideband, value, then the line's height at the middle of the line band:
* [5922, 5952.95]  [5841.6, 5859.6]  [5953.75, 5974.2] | 0.86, 0.998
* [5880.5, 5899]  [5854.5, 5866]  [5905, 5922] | 8.74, 0.901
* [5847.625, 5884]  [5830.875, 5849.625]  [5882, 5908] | -3.74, 0.839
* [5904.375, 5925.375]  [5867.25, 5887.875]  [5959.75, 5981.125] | 0.28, 0.889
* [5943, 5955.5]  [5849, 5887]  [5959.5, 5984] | -0.27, 0.979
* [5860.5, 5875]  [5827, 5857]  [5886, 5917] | -1.19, 0.875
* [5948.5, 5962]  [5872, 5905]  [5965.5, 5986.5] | -0.92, 0.909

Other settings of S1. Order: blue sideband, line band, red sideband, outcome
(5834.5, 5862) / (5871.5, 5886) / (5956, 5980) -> 3.1 angstroms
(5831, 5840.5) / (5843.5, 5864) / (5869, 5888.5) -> -0.2 angstroms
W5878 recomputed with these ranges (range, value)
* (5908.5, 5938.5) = 0.918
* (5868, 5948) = 0.803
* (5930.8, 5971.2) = 0.993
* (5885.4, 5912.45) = 0.579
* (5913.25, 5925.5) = 0.912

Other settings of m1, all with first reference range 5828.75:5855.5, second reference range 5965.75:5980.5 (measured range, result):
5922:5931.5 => 0.95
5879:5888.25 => 3.51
